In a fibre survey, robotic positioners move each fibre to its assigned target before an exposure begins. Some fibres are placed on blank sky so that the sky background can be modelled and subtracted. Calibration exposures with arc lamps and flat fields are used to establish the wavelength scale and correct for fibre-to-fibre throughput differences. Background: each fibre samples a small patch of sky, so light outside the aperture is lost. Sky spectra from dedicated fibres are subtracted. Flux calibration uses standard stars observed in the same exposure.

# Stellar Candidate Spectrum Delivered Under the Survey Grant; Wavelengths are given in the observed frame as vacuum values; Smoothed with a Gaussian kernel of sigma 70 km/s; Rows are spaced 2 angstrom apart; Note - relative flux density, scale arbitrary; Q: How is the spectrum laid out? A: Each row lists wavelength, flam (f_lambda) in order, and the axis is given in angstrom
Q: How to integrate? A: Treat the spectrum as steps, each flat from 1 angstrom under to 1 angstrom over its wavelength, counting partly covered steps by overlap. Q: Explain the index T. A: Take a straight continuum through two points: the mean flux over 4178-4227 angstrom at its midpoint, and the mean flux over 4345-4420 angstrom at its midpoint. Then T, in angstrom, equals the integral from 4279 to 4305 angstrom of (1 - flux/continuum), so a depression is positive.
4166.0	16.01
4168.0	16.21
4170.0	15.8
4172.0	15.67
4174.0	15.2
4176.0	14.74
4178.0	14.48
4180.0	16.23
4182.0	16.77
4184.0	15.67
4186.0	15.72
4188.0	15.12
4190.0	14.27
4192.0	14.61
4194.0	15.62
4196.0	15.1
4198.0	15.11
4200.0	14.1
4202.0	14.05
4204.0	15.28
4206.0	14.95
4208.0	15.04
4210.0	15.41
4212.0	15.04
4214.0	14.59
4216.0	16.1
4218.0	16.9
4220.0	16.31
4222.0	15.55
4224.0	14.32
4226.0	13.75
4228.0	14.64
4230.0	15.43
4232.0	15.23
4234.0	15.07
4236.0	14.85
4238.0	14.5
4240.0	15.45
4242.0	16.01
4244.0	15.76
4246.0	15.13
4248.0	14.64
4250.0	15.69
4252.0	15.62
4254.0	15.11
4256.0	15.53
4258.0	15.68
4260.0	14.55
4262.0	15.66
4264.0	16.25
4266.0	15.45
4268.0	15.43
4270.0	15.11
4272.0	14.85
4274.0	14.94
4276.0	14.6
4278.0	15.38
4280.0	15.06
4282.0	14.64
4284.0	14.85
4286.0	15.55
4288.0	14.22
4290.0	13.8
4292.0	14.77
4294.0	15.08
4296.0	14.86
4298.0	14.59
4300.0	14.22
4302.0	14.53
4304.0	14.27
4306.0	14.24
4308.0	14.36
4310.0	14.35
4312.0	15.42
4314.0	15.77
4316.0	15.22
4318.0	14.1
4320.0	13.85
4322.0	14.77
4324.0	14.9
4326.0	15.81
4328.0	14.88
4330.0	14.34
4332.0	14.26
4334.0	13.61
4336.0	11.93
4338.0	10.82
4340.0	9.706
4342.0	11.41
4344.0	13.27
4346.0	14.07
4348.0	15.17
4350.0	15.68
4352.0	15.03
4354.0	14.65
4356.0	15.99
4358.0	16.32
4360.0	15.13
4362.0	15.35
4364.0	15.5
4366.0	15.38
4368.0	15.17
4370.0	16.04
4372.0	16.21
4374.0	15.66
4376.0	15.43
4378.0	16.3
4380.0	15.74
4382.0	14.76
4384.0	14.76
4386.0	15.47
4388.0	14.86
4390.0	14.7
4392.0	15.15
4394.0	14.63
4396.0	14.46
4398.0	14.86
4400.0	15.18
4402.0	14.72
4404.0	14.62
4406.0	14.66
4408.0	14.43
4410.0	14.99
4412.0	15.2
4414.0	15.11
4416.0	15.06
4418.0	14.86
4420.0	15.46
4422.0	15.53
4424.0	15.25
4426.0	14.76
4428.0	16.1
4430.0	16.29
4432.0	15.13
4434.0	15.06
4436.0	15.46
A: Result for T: 0.9 angstrom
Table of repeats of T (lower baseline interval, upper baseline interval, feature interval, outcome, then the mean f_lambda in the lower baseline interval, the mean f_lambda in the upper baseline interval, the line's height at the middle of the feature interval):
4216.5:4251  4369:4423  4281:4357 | 4.6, 15.3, 15.1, 15.2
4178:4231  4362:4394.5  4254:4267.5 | -0.2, 15.2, 15.4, 15.3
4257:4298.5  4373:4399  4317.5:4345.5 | 3.1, 15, 15.1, 15.1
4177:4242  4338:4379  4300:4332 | 0.4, 15.2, 14.8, 14.9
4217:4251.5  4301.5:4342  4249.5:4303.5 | -1.4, 15.3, 14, 14.6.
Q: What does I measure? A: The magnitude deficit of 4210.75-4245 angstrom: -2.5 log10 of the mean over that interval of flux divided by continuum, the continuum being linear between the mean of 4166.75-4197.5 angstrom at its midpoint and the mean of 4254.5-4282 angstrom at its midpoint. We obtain 0.00 mag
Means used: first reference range 15.4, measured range 15.3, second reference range 15.2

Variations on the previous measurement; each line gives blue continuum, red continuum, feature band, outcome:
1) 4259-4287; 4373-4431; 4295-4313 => 0.05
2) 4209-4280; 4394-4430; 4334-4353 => 0.16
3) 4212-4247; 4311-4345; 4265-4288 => -0.04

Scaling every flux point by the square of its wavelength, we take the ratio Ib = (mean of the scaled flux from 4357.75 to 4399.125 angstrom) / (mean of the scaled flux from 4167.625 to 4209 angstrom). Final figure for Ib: 1.1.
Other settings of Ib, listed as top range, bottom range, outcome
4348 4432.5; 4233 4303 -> 1.07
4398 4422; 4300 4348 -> 1.12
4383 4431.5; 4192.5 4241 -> 1.09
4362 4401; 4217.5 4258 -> 1.07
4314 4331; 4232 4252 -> 1.01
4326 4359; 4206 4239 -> 0.97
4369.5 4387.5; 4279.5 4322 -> 1.10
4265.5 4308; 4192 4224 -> 1.01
